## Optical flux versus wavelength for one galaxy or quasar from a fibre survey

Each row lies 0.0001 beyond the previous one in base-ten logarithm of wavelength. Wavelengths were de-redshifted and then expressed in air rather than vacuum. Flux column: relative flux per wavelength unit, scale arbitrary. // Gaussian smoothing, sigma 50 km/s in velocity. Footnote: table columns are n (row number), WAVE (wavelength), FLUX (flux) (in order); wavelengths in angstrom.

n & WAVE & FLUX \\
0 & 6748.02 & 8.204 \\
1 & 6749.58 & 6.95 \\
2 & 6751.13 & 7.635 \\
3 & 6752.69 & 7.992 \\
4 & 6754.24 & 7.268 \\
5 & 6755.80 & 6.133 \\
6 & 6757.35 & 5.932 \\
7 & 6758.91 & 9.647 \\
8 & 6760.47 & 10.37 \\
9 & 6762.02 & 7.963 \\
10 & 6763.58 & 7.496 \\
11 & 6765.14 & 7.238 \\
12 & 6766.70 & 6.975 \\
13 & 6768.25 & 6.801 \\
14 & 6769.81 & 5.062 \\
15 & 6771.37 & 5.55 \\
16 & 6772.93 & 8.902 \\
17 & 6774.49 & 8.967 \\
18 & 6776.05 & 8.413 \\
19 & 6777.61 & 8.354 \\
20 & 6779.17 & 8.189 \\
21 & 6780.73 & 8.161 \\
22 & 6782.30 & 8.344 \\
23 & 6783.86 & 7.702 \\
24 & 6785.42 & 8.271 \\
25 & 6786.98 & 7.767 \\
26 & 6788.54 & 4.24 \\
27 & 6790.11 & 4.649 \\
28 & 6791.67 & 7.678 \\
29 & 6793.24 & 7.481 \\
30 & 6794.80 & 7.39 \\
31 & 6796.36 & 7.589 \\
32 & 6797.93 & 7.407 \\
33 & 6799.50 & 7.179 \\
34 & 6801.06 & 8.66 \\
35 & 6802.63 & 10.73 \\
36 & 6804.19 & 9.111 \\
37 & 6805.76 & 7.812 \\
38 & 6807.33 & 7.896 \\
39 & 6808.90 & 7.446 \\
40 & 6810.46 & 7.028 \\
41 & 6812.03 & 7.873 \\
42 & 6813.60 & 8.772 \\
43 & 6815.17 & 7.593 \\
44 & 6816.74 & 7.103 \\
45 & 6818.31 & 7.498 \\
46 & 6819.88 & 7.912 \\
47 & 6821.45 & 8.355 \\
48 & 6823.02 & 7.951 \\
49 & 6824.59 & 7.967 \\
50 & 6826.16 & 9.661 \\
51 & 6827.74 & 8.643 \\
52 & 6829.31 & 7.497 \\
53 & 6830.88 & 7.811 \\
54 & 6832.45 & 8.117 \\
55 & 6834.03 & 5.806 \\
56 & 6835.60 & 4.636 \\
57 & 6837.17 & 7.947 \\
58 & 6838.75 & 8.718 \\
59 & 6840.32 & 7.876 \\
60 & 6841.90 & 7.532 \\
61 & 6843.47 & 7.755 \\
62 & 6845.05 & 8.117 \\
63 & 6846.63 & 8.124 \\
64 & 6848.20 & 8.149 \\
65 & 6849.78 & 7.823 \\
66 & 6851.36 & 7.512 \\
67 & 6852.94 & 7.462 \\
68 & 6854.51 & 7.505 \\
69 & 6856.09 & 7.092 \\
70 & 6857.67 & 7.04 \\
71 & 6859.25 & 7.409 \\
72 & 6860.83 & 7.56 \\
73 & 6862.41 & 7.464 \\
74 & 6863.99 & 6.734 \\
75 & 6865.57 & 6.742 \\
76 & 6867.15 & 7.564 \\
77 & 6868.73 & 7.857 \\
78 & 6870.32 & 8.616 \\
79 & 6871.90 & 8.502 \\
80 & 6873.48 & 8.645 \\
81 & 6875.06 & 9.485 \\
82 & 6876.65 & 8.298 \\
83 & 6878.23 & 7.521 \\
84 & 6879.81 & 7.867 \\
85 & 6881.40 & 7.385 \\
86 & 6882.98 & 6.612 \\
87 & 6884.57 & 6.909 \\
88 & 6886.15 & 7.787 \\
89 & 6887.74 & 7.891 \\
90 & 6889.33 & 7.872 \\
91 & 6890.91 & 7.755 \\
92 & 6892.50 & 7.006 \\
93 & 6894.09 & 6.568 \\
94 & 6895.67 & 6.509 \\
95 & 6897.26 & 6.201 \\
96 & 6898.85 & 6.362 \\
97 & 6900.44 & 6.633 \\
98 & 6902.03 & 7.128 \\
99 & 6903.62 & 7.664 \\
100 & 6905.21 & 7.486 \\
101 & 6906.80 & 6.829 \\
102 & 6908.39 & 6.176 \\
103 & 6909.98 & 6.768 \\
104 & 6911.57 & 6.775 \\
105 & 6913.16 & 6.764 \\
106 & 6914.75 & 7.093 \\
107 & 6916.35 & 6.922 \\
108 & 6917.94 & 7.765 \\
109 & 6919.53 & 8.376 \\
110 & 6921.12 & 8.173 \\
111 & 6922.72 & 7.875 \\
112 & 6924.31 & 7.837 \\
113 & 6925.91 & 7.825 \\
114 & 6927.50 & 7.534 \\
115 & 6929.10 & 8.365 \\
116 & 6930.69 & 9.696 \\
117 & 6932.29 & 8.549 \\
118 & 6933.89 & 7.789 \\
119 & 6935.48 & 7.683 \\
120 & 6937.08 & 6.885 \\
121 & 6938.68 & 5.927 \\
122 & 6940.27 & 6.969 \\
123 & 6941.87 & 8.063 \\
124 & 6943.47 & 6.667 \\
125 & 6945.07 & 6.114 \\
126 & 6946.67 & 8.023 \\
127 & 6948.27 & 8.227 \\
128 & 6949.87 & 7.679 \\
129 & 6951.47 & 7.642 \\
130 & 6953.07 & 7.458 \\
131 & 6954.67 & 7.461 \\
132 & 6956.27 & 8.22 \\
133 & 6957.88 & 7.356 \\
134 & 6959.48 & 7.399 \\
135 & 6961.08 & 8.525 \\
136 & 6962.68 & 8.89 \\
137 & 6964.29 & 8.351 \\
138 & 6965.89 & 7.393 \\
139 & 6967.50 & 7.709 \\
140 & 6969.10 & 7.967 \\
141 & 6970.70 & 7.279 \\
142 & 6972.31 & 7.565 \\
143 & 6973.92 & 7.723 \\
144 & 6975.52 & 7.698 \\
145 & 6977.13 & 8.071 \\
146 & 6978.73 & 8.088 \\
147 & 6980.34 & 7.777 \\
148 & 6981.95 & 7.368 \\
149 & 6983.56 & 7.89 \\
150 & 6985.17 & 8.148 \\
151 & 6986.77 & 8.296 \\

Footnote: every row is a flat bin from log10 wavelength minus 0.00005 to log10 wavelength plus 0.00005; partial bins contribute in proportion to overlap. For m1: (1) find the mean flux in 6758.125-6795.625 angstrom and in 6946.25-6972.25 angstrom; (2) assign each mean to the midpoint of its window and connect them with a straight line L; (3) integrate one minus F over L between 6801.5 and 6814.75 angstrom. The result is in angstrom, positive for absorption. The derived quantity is -1.2 angstrom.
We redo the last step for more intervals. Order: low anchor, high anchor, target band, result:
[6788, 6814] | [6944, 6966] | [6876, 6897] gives 0.9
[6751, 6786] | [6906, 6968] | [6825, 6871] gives 0.2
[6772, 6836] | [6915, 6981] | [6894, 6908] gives 1.7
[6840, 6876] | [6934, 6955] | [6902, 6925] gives 0.5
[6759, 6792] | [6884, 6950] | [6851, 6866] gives 0.3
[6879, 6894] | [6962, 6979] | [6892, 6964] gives 2.0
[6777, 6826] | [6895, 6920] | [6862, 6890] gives -2.2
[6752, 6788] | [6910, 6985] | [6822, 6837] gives 0.2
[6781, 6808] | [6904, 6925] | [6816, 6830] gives -0.9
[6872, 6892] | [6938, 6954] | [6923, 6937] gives -1.2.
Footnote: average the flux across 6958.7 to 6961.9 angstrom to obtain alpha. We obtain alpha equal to 7.99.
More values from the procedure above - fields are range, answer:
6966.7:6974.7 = 7.65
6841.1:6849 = 7.93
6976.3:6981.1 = 7.98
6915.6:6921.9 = 7.83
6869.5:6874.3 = 8.59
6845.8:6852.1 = 7.9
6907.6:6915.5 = 6.72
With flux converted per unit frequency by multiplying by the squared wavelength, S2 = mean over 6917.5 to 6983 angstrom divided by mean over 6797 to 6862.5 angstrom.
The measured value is 1.03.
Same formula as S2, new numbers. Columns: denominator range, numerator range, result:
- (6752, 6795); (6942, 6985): 1.09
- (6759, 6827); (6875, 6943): 0.99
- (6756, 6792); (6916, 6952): 1.08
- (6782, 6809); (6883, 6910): 0.95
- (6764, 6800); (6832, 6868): 1.03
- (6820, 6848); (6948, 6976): 1.04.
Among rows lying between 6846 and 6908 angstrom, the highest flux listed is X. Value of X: 9.485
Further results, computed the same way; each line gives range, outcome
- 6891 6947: 9.696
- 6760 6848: 10.73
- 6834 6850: 8.718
